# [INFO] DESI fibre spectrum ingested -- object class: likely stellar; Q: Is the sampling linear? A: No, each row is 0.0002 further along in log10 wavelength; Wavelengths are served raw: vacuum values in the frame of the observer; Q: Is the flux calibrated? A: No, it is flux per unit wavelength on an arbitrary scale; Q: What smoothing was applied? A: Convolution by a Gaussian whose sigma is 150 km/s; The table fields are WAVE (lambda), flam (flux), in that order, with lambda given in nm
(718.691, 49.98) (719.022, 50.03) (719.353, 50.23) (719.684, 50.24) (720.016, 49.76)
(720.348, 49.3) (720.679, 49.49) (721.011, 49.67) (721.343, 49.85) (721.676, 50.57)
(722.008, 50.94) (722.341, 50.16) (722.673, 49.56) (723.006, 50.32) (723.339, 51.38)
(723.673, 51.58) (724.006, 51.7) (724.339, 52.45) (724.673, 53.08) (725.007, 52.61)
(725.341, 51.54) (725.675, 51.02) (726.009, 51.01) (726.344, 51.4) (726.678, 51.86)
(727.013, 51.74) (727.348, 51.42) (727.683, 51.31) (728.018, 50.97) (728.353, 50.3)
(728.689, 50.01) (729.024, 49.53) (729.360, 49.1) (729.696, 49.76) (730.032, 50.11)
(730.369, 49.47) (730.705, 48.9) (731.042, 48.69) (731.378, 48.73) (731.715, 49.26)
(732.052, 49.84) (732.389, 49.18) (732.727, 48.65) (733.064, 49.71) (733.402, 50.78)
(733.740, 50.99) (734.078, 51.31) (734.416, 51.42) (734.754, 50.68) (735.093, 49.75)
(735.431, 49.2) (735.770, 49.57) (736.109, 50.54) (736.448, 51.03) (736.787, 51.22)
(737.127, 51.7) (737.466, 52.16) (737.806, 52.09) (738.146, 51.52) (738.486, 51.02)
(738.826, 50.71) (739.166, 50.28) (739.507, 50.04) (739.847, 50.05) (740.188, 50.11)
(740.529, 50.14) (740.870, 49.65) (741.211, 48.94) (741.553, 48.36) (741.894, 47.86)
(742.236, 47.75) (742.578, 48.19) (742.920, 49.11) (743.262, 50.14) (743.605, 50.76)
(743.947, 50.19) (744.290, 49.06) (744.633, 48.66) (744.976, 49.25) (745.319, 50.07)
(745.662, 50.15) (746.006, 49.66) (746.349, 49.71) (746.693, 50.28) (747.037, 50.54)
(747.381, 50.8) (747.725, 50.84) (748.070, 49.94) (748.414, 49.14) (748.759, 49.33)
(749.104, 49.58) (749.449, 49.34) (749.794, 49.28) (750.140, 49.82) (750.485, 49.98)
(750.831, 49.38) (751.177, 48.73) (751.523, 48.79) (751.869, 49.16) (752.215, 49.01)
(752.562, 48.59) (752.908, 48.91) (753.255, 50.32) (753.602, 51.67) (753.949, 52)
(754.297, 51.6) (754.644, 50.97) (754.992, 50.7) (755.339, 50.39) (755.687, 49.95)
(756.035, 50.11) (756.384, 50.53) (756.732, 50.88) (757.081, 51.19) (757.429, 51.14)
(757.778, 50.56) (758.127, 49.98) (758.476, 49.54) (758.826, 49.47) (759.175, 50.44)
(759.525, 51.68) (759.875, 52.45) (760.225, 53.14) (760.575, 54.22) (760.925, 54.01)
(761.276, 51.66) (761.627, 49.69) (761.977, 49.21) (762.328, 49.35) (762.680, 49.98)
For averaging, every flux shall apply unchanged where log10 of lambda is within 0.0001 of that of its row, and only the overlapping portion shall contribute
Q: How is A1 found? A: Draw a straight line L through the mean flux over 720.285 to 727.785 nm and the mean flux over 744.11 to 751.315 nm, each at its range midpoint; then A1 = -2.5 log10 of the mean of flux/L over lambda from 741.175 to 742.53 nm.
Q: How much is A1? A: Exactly 0.042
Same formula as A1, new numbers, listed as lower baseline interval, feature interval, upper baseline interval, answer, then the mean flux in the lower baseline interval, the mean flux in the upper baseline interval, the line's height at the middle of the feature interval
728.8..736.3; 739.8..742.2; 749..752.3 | 0.01 mag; 49.8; 49.3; 49.6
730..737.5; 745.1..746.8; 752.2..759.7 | 0.01 mag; 50.1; 50.5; 50.3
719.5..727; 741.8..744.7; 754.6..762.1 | 0.04 mag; 50.9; 51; 51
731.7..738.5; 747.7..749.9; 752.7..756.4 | 0.02 mag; 50.6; 50.6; 50.6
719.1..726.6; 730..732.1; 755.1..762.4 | 0.04 mag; 50.8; 51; 50.9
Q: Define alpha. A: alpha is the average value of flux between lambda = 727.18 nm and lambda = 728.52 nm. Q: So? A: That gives 51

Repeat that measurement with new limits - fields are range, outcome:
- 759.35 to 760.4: 52.4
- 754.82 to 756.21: 50.3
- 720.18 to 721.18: 49.5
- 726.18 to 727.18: 51.7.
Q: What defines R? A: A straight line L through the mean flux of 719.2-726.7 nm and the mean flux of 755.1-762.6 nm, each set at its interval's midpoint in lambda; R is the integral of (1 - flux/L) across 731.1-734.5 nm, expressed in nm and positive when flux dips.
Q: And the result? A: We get 0.06 nm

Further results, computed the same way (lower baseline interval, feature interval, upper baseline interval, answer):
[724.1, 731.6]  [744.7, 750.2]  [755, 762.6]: 0.108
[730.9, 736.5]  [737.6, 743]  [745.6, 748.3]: 0.035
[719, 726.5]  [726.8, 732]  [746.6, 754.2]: 0.061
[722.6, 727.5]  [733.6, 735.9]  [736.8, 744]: 0.008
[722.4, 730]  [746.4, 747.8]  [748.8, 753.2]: -0.028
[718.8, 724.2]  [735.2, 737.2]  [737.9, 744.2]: -0.024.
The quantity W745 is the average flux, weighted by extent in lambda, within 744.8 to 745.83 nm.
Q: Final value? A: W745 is 49.8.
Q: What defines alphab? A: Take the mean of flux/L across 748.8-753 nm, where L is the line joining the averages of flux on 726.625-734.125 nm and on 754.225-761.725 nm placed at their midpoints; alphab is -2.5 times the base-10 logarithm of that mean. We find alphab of 0.03 mag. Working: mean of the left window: 50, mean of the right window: 51.1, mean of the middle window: 49.2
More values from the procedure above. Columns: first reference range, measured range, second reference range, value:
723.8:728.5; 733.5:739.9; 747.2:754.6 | 0.00 mag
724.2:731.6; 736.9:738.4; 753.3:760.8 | -0.02 mag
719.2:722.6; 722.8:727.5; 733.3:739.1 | -0.03 mag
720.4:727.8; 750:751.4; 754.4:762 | 0.03 mag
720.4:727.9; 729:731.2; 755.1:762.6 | 0.04 mag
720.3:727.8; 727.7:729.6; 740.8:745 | 0.01 mag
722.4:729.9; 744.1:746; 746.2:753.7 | 0.01 mag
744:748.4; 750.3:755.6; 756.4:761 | 0.01 mag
